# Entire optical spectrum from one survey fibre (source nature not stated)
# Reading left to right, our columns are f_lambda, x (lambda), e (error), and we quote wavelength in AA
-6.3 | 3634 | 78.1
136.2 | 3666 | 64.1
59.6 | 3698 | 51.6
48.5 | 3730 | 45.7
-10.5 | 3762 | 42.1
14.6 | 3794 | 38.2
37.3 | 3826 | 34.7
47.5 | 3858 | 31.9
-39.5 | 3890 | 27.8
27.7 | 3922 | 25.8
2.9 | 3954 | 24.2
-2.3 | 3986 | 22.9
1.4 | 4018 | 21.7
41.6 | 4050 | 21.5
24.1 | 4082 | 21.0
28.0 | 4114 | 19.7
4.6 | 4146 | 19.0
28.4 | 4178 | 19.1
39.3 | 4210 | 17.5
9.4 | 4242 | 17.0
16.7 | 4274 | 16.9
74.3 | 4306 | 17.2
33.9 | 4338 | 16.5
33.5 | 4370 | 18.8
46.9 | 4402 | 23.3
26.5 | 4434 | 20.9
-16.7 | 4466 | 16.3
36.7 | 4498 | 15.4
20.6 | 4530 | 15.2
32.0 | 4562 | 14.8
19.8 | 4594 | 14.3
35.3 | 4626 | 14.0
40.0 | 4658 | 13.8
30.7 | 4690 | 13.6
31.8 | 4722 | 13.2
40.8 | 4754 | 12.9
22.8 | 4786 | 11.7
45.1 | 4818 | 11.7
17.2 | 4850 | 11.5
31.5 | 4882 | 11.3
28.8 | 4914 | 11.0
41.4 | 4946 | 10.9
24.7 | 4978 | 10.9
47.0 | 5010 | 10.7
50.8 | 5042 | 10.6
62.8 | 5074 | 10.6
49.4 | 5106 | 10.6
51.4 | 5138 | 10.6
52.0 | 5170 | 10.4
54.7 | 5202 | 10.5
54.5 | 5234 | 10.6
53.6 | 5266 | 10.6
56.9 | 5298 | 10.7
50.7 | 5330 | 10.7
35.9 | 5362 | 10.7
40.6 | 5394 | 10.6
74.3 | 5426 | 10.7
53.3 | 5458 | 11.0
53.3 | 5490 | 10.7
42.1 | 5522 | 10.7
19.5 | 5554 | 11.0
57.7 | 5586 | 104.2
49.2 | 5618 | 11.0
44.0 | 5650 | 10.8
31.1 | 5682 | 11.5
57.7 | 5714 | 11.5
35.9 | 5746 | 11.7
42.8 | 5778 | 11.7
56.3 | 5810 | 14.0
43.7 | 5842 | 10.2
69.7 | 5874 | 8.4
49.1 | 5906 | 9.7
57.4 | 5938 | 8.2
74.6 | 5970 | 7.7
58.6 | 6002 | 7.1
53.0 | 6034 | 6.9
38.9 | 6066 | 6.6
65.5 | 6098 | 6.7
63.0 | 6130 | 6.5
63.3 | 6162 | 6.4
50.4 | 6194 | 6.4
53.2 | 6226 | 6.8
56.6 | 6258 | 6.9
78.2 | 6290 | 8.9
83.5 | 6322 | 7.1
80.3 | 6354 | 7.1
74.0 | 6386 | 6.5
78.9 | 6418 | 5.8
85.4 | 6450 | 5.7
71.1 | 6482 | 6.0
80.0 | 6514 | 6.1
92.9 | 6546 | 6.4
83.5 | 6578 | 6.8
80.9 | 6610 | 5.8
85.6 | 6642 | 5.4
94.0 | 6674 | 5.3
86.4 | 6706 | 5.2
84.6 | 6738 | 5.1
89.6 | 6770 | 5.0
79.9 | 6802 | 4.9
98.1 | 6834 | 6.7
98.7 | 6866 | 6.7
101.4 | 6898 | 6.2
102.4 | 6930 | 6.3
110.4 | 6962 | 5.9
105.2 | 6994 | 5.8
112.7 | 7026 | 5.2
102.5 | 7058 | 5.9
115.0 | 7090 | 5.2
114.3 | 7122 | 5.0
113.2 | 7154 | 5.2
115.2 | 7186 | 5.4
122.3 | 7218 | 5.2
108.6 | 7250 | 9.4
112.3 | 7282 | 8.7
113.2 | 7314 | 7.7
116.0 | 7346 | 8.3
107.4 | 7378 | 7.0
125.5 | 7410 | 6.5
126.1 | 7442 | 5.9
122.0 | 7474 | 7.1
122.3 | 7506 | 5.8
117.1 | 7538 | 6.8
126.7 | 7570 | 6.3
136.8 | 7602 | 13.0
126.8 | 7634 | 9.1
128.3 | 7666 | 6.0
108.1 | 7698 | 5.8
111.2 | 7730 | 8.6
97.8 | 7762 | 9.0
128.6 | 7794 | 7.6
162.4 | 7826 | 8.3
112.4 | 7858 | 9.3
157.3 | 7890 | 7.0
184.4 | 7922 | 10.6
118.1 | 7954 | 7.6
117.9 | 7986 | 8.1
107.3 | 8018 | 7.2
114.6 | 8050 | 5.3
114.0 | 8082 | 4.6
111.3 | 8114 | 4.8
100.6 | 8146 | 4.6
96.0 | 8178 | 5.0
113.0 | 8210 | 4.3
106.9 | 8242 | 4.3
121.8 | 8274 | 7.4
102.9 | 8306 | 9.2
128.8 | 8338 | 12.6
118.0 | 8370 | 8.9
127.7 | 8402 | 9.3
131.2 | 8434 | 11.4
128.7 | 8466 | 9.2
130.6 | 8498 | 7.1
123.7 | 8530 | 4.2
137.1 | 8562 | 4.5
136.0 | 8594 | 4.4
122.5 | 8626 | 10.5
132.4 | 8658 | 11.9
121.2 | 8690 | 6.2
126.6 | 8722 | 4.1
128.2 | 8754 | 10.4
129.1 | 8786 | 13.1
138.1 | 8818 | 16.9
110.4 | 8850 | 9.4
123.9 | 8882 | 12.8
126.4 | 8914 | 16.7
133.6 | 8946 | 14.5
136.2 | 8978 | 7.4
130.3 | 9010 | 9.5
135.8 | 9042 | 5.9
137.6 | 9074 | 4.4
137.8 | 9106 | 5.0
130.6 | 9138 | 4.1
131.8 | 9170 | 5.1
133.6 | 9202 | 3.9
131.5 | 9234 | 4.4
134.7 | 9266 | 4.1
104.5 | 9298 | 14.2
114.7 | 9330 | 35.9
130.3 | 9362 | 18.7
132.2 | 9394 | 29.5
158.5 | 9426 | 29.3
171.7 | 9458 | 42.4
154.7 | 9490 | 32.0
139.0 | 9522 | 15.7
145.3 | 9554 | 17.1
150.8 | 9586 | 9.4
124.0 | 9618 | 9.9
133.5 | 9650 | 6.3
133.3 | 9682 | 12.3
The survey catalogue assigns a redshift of 0.579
